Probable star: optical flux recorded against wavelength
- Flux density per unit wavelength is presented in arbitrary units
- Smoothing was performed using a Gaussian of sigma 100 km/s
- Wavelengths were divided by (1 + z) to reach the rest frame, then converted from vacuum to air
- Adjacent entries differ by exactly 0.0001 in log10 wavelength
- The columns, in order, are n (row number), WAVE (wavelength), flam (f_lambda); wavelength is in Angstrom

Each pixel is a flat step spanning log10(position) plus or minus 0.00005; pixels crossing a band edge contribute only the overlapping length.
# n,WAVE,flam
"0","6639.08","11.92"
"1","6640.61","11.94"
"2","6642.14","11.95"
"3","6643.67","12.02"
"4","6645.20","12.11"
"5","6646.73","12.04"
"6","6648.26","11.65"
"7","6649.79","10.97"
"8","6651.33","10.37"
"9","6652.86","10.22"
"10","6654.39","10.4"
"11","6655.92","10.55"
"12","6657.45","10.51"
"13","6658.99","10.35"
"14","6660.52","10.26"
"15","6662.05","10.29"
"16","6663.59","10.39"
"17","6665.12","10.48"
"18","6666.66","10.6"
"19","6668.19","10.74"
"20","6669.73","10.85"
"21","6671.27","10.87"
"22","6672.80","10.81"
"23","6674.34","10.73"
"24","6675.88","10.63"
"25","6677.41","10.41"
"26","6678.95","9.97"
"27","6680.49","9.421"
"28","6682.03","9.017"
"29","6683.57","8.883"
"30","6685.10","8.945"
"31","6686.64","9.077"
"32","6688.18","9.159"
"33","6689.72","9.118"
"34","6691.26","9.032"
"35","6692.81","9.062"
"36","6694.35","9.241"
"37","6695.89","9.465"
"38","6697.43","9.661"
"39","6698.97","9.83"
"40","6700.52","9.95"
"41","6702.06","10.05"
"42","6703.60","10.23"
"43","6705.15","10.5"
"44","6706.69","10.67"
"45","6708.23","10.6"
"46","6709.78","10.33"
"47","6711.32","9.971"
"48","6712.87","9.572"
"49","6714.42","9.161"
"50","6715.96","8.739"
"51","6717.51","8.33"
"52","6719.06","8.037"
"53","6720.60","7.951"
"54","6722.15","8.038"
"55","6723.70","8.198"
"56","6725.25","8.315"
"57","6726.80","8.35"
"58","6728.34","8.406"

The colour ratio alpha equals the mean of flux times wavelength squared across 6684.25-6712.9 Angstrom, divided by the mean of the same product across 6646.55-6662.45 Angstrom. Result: 0.9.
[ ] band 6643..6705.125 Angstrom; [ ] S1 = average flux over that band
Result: 10.2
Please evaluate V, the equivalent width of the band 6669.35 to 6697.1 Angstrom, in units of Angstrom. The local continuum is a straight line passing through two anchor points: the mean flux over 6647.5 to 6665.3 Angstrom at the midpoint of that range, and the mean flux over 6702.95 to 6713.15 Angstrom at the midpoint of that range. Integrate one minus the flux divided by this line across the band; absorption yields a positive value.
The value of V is 1.94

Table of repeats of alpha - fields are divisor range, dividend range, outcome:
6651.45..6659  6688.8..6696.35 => 0.89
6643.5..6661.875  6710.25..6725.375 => 0.81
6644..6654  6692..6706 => 0.88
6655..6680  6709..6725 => 0.85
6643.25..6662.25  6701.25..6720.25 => 0.90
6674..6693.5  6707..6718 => 1.02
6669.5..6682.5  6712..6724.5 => 0.84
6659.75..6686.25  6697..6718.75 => 0.97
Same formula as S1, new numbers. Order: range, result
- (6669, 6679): 10.7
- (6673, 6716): 9.72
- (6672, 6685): 9.94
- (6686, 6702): 9.39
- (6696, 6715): 10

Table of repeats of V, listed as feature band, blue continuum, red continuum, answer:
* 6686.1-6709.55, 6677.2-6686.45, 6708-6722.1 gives -1.3 Angstrom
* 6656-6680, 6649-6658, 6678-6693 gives -1.5 Angstrom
